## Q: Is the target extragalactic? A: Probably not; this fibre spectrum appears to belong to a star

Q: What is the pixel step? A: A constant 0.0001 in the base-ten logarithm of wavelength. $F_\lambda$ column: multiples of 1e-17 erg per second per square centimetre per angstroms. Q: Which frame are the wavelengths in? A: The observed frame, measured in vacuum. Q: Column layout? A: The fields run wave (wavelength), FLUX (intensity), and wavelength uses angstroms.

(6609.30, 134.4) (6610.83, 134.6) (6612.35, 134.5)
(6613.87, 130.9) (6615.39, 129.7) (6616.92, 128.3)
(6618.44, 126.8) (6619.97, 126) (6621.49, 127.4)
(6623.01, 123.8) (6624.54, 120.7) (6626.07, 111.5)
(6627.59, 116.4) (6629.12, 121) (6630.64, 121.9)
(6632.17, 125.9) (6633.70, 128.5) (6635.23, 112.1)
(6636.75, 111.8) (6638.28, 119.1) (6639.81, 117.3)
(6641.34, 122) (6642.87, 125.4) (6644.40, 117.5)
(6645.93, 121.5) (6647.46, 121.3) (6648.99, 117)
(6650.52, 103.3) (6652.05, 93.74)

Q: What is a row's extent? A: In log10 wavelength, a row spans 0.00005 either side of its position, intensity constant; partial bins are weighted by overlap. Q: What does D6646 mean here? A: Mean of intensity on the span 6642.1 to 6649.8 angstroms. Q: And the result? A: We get 120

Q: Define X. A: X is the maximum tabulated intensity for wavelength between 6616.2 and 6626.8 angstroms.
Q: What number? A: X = 128.3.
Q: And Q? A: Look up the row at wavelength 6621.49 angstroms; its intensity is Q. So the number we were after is 127.4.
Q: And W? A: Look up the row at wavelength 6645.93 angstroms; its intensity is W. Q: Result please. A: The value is 121.5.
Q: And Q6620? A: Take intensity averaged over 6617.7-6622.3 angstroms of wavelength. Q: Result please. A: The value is 127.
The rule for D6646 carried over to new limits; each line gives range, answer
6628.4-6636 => 122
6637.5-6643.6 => 121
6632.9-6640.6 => 118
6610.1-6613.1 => 135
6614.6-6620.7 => 128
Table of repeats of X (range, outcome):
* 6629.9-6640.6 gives 128.5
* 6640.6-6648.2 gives 125.4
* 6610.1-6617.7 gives 134.6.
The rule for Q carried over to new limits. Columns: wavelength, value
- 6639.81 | 117.3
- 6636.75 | 111.8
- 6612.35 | 134.5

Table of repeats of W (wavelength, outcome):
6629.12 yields 121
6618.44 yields 126.8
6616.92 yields 128.3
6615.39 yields 129.7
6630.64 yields 121.9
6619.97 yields 126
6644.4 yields 117.5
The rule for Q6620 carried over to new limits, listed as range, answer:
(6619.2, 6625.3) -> 124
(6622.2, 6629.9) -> 119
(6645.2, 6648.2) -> 121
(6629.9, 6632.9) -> 124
